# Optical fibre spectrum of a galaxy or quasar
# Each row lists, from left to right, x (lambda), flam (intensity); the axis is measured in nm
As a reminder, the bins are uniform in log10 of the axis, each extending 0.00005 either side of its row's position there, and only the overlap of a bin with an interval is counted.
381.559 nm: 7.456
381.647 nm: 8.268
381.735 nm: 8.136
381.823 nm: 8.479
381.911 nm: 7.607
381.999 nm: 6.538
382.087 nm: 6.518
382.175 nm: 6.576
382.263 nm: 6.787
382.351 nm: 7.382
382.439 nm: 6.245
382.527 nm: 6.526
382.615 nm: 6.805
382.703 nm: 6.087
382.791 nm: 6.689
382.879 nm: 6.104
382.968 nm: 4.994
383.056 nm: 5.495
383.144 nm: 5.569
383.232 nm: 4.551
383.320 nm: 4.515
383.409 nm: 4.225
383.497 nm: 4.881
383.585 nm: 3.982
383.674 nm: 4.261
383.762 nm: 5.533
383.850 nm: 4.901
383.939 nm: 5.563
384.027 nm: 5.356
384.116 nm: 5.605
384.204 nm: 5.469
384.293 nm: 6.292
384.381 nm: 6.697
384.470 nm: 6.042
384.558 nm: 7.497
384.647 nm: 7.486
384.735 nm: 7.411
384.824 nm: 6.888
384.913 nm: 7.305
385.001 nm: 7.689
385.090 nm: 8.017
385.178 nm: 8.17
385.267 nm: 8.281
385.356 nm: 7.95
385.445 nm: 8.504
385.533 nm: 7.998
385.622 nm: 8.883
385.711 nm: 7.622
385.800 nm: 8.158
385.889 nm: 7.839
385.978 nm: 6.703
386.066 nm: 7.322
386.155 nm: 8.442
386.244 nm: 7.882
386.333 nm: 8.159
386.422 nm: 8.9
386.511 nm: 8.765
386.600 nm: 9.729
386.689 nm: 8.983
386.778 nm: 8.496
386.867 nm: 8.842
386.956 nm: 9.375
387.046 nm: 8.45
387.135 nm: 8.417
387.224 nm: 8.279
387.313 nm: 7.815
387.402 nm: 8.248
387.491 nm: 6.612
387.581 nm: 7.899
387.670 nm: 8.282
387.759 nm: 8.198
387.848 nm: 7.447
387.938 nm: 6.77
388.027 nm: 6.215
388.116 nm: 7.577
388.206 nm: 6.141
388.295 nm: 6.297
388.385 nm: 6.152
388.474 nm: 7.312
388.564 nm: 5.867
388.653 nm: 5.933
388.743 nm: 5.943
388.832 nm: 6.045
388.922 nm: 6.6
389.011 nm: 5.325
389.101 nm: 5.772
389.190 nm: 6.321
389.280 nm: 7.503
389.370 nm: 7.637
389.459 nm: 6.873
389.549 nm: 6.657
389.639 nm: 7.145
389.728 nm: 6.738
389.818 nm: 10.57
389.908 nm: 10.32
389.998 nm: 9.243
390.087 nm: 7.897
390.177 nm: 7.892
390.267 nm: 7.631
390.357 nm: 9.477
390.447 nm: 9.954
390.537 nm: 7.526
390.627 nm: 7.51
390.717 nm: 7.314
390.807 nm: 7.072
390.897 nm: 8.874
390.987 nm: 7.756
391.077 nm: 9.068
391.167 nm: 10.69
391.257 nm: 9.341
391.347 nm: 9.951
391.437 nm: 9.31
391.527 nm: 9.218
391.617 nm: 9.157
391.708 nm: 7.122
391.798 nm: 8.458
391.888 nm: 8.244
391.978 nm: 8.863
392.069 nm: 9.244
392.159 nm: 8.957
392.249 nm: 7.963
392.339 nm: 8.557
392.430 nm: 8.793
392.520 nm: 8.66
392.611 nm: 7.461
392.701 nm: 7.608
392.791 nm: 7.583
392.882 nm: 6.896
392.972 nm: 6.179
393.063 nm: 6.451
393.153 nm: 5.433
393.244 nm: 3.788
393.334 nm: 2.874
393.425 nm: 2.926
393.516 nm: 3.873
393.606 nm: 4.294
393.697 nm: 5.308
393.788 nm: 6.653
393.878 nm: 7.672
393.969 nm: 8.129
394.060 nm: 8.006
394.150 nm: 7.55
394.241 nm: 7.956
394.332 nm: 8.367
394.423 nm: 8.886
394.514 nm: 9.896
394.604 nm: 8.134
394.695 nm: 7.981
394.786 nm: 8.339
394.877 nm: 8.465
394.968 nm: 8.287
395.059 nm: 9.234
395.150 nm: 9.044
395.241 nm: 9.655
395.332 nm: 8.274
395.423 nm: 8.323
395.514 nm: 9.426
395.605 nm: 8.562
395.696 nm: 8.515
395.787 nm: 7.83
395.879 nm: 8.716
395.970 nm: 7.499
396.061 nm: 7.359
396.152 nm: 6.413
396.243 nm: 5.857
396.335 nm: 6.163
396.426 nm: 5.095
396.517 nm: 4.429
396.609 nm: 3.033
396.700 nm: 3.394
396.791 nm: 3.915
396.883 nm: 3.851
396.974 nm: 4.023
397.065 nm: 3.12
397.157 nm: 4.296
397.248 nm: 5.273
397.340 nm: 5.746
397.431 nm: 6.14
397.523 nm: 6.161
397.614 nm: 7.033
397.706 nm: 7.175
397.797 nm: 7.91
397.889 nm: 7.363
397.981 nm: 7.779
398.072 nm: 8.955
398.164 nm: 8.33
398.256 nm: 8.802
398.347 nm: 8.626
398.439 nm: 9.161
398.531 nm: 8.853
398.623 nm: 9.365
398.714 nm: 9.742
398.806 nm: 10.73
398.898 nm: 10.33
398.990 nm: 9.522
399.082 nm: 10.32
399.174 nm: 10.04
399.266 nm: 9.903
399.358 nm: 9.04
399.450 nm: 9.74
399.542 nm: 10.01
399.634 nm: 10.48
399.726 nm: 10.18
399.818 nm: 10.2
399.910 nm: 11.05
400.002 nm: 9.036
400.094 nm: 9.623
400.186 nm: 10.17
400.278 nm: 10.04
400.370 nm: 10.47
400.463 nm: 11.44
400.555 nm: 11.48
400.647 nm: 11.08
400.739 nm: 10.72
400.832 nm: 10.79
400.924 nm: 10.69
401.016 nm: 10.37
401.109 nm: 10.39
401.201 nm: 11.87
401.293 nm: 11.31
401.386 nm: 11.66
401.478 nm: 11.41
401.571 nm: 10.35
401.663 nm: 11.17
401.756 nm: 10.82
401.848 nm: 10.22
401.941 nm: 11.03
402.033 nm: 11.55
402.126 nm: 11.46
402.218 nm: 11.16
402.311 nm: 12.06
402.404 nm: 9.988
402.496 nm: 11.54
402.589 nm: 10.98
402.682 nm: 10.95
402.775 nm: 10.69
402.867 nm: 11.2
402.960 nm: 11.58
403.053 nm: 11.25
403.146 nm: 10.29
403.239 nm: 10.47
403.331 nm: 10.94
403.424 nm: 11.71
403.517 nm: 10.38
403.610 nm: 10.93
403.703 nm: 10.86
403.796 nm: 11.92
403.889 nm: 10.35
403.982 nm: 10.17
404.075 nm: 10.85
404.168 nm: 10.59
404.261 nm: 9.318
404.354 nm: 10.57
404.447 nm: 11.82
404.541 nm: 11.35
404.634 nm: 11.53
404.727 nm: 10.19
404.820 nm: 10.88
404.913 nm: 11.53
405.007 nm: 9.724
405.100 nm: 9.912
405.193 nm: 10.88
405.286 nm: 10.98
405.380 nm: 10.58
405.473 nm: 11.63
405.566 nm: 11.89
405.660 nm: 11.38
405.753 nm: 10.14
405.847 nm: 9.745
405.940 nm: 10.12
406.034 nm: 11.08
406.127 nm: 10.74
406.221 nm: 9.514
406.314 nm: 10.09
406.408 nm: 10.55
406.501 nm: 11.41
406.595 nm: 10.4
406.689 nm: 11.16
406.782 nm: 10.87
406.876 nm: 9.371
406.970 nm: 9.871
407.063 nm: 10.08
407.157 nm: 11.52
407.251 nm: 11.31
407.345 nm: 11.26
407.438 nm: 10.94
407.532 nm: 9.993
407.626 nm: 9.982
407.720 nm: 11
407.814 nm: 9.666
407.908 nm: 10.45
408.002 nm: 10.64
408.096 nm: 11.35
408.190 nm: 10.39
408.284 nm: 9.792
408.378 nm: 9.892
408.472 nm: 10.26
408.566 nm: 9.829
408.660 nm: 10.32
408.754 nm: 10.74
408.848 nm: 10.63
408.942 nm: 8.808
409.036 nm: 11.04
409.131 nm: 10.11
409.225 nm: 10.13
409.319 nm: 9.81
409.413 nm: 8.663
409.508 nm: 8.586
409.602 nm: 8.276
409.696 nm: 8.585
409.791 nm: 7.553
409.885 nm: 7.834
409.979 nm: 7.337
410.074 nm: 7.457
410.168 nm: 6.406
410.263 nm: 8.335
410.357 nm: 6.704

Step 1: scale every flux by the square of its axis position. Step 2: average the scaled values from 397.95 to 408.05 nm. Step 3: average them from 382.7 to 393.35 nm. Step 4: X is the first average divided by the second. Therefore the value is 1.54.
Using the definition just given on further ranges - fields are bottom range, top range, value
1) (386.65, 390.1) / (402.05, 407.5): 1.58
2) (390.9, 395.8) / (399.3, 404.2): 1.43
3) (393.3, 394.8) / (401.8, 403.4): 1.67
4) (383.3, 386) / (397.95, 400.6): 1.58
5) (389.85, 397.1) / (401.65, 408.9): 1.52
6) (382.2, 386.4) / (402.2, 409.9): 1.76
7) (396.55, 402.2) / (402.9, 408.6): 1.22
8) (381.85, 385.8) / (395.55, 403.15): 1.51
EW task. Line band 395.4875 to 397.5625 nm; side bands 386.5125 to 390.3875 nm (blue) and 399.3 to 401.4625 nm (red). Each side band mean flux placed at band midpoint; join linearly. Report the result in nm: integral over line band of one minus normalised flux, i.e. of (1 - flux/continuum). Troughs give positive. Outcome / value 0.807 nm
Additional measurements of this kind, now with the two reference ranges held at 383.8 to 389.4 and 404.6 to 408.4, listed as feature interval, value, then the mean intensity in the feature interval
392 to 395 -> 0.45 nm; 7.19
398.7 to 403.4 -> -0.47 nm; 10.7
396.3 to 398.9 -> 0.71 nm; 6.66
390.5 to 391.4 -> -0.05 nm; 8.53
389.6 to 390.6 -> -0.08 nm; 8.57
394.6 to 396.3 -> 0.11 nm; 8.19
